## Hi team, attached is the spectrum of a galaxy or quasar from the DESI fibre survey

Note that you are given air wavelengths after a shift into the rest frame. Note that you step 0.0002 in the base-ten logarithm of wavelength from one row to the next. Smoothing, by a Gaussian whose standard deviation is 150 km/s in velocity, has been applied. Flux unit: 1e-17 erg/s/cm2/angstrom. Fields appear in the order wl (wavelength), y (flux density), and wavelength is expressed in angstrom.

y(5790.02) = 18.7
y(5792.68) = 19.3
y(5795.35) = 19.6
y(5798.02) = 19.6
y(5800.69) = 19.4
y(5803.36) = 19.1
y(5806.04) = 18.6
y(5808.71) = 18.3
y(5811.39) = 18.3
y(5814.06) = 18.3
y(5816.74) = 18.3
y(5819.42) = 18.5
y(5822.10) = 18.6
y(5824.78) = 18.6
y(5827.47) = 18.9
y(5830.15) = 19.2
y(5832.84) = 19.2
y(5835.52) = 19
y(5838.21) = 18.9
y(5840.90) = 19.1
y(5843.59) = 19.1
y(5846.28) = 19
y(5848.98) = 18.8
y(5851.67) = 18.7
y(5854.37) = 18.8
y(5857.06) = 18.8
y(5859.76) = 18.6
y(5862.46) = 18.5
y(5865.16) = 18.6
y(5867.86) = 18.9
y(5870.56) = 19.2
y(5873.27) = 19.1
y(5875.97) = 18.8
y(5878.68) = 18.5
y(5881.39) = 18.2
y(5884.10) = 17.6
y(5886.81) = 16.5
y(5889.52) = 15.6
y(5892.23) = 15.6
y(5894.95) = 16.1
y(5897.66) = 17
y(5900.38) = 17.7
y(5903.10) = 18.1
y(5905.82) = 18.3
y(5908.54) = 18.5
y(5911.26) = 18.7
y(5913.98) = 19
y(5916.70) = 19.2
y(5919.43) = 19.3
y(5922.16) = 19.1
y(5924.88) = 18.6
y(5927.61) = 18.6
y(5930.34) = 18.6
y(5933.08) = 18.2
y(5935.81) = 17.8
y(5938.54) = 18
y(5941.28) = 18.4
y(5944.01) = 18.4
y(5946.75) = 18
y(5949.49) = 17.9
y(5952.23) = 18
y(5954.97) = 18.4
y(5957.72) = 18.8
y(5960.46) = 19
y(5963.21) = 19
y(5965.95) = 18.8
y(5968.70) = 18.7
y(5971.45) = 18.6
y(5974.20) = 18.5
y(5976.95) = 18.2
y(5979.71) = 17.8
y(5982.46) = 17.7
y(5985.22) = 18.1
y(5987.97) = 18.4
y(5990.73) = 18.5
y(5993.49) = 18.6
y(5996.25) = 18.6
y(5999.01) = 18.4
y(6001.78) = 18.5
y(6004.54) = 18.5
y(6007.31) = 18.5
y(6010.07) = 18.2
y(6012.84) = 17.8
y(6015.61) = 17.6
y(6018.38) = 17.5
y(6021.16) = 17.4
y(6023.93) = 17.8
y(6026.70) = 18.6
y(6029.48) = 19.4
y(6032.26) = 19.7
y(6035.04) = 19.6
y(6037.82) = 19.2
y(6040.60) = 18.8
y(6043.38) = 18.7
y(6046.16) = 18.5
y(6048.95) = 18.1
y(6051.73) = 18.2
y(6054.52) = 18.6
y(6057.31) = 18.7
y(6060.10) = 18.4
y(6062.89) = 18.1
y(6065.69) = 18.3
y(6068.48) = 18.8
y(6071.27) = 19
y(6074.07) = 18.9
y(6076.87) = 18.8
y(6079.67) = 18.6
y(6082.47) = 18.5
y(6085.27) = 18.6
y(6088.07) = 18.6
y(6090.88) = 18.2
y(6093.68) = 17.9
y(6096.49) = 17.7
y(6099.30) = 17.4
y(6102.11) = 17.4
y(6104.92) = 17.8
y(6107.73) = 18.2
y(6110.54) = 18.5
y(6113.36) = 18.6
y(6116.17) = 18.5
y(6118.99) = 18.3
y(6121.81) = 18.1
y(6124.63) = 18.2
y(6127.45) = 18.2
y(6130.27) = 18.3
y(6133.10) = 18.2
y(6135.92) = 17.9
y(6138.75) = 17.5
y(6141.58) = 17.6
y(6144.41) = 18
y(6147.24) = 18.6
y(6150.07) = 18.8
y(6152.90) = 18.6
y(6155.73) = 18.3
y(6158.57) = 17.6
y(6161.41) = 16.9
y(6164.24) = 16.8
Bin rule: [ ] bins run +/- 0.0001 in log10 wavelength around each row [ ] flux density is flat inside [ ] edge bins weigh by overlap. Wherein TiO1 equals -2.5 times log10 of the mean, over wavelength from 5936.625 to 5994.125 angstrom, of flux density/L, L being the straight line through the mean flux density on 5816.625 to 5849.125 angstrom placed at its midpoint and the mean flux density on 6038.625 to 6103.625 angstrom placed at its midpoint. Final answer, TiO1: 0.01 mag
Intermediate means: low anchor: 18.9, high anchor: 18.4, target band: 18.4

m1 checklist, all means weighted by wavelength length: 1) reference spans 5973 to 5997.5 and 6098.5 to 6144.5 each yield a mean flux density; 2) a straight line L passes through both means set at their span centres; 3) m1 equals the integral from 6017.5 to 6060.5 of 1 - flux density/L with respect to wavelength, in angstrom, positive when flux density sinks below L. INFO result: -0.98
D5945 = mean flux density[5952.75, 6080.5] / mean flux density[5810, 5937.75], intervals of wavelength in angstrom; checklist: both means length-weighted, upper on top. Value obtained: 1.0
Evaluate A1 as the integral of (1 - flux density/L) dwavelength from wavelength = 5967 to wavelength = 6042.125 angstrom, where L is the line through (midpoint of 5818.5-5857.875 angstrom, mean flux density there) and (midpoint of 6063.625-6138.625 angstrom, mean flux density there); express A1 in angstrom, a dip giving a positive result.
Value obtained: 0.3 angstrom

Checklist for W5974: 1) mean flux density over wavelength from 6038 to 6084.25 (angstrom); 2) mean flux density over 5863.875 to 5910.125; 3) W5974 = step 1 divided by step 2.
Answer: 1.04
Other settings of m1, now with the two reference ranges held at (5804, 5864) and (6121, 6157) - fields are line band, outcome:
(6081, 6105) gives 0.3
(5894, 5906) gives 0.8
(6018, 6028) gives 0.3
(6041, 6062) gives -0.1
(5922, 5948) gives 0.3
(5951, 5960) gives 0.0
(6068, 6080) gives -0.4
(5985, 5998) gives 0.0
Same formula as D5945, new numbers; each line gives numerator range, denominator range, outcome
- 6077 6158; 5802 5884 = 0.97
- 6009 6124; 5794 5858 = 0.97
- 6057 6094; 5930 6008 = 1.01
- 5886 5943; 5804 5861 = 0.96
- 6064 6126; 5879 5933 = 1.02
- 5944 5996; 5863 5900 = 1.04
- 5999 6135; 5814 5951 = 1.00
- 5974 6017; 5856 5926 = 1.00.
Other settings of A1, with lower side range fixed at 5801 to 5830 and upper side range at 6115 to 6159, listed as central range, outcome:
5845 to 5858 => -0.2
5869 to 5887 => 0.1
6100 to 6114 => 0.1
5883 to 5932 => 1.5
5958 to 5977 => -0.3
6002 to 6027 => 0.5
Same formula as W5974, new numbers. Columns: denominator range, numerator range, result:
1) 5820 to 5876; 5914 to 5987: 0.98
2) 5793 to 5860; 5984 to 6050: 0.98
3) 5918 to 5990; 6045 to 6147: 0.99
